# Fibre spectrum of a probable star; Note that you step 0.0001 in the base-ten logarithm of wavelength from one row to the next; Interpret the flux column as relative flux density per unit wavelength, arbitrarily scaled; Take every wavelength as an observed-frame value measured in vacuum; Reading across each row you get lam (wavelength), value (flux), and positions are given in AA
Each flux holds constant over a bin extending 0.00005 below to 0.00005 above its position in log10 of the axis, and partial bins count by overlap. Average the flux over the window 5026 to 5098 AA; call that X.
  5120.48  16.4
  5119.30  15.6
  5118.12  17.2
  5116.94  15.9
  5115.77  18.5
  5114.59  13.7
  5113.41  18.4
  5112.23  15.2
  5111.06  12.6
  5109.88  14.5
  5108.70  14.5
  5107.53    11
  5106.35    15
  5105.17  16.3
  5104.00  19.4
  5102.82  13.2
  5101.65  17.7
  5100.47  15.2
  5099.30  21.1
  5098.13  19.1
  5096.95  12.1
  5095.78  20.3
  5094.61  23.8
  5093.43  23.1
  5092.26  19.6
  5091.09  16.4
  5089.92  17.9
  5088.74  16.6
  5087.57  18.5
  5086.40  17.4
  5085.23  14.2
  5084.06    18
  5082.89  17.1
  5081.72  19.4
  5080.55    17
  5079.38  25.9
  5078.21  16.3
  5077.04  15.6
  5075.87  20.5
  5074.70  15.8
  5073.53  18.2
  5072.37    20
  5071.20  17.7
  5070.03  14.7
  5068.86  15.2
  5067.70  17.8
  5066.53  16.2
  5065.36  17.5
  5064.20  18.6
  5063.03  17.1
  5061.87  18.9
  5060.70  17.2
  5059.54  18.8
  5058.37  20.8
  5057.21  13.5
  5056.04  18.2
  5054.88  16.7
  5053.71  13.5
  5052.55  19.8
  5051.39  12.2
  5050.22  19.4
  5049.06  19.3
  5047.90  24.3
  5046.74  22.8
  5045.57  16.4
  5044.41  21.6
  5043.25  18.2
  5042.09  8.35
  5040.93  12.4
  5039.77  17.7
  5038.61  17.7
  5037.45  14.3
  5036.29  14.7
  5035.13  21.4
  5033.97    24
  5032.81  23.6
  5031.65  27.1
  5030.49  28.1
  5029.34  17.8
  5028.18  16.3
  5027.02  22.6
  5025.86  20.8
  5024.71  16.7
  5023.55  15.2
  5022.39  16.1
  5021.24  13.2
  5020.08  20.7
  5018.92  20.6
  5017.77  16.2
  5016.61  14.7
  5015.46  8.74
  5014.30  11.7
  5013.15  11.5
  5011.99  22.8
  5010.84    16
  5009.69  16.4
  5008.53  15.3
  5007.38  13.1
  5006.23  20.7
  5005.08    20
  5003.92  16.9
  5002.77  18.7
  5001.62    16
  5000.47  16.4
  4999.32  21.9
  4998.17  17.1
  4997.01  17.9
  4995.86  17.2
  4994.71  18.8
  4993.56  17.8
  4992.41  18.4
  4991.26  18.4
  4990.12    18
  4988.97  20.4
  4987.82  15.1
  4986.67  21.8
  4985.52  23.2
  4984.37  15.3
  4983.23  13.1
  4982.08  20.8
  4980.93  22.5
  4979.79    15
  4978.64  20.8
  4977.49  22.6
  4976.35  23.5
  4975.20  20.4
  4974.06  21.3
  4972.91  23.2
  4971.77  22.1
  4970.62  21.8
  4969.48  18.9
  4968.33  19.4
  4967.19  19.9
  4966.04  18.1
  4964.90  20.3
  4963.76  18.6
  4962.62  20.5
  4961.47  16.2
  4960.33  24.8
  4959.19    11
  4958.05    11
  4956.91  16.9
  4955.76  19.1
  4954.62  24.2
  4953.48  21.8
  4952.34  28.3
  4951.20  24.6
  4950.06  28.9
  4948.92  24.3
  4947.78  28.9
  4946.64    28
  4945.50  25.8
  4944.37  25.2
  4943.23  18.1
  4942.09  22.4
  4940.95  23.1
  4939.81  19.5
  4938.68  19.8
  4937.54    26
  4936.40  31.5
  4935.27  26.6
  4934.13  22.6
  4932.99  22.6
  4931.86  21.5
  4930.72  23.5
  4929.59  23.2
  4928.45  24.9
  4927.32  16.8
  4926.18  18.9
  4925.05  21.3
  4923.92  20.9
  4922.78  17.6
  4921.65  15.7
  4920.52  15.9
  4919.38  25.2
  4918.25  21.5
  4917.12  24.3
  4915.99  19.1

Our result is 18.3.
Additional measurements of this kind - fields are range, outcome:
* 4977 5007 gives 18.6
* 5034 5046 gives 16.6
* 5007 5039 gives 17.8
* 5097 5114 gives 15.8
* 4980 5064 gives 17.9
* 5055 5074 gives 17.5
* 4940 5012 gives 20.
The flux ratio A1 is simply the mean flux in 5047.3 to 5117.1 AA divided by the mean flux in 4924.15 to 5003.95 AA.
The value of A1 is 0.84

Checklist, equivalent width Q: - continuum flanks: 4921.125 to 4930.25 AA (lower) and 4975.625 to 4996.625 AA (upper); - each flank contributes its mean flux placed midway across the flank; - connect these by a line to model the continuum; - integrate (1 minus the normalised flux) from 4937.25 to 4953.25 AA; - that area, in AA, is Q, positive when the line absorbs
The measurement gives -3.9 AA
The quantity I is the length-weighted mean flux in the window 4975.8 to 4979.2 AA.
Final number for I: 22.3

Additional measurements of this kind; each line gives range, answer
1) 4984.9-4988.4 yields 19.9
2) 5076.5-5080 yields 19.3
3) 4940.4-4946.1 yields 23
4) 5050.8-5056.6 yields 16.1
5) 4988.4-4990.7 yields 19.3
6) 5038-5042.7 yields 14.1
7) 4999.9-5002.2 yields 16.2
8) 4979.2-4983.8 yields 17.9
